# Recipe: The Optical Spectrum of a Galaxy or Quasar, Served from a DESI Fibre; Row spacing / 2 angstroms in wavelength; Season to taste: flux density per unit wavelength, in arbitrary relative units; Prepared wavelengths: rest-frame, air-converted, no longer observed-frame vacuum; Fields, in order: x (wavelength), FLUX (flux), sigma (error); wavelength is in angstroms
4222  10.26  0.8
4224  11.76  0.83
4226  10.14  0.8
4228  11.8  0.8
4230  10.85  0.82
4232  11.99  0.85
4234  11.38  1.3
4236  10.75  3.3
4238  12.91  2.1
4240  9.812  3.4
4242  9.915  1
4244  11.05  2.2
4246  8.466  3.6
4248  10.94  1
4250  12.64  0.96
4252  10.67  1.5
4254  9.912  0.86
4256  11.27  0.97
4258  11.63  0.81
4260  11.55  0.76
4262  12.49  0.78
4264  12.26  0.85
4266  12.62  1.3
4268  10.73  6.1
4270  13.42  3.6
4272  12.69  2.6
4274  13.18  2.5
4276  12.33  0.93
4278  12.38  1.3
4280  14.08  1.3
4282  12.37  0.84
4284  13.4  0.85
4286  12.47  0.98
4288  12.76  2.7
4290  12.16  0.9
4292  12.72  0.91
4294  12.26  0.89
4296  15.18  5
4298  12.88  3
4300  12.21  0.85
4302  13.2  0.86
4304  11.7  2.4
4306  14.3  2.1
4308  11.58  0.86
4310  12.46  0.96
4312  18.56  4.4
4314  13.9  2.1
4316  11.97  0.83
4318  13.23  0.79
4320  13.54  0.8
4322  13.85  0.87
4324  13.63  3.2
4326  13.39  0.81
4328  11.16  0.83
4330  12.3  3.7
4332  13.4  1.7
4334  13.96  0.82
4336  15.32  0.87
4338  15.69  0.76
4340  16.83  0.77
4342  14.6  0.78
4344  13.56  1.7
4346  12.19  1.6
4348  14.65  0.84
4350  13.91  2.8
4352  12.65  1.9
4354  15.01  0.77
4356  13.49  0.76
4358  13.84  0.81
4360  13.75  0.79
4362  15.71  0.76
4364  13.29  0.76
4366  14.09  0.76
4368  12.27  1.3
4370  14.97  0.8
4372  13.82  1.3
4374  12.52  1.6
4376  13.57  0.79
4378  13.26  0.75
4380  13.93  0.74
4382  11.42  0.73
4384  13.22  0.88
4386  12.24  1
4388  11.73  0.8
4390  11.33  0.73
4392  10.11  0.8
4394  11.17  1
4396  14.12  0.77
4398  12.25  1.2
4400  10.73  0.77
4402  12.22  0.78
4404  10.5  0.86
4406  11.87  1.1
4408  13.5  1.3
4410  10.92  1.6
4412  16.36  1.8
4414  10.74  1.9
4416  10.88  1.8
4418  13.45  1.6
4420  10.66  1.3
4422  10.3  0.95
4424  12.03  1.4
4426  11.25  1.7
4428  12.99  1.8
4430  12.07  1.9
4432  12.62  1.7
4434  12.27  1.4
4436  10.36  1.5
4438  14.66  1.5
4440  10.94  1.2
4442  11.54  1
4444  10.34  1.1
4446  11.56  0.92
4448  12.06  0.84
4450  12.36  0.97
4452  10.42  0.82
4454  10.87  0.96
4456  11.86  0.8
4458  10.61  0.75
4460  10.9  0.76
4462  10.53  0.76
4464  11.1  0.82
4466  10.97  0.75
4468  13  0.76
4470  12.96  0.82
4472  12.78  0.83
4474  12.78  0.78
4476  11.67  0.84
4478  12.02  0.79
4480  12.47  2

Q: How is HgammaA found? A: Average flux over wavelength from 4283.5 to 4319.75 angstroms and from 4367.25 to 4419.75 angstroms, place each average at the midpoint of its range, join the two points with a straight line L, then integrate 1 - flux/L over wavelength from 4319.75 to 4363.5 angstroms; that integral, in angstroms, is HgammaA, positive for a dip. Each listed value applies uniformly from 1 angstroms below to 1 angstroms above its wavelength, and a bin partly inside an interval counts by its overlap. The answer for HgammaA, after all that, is -3.7 angstroms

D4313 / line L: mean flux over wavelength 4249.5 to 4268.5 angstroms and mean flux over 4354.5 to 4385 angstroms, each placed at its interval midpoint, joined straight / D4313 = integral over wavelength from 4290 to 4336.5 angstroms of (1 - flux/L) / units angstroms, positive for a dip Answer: -2.74 angstroms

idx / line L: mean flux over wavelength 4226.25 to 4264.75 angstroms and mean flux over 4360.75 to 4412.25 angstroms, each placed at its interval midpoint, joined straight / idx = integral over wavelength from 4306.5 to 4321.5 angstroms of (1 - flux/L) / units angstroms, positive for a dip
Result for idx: -2.2 angstroms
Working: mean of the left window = 11.1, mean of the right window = 12.7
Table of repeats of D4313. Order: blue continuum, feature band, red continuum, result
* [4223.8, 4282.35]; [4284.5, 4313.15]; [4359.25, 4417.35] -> -3.0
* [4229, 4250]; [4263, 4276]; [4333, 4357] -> -0.7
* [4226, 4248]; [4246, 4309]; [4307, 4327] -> -0.4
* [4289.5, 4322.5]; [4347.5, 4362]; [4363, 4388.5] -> -0.9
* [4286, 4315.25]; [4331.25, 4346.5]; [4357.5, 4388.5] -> -1.4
